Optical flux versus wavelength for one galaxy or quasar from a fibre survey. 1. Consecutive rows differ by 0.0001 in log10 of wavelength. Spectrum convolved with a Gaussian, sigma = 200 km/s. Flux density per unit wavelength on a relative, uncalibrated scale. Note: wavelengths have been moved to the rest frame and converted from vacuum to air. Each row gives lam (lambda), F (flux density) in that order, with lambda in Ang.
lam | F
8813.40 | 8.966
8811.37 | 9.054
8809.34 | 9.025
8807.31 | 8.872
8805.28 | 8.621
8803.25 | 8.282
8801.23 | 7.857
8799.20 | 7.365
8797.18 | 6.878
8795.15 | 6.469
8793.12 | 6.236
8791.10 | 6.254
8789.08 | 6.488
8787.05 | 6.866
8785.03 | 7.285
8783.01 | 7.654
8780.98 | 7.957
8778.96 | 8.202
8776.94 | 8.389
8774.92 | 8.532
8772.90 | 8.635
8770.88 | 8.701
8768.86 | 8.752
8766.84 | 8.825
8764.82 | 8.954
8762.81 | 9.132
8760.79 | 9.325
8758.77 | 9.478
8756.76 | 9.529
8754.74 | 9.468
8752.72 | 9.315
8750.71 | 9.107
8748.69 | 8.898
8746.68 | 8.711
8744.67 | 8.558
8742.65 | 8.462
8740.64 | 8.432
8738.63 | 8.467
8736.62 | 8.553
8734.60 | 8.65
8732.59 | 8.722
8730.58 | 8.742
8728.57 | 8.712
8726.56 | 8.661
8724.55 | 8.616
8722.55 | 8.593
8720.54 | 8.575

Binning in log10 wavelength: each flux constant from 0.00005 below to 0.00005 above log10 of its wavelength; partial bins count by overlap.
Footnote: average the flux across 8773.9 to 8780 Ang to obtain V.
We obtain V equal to 8.38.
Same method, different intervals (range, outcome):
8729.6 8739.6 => 8.62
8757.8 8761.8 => 9.39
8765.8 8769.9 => 8.78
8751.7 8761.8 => 9.42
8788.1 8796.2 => 6.36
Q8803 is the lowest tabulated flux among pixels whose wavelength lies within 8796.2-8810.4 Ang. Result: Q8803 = 6.878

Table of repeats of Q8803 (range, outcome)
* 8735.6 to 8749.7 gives 8.432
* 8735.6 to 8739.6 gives 8.467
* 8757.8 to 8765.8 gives 8.954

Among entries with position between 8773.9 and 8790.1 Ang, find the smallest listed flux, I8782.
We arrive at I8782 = 6.488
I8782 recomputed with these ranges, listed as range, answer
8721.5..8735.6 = 8.593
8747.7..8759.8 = 8.898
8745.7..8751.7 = 8.711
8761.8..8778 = 8.389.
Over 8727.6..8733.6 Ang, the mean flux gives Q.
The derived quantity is 8.73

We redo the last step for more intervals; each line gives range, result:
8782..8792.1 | 6.91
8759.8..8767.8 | 9.06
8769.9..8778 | 8.56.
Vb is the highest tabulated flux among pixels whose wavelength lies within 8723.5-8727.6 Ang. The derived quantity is 8.661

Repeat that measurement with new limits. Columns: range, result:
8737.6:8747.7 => 8.711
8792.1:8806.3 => 8.621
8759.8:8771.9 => 9.325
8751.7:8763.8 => 9.529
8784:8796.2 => 7.285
